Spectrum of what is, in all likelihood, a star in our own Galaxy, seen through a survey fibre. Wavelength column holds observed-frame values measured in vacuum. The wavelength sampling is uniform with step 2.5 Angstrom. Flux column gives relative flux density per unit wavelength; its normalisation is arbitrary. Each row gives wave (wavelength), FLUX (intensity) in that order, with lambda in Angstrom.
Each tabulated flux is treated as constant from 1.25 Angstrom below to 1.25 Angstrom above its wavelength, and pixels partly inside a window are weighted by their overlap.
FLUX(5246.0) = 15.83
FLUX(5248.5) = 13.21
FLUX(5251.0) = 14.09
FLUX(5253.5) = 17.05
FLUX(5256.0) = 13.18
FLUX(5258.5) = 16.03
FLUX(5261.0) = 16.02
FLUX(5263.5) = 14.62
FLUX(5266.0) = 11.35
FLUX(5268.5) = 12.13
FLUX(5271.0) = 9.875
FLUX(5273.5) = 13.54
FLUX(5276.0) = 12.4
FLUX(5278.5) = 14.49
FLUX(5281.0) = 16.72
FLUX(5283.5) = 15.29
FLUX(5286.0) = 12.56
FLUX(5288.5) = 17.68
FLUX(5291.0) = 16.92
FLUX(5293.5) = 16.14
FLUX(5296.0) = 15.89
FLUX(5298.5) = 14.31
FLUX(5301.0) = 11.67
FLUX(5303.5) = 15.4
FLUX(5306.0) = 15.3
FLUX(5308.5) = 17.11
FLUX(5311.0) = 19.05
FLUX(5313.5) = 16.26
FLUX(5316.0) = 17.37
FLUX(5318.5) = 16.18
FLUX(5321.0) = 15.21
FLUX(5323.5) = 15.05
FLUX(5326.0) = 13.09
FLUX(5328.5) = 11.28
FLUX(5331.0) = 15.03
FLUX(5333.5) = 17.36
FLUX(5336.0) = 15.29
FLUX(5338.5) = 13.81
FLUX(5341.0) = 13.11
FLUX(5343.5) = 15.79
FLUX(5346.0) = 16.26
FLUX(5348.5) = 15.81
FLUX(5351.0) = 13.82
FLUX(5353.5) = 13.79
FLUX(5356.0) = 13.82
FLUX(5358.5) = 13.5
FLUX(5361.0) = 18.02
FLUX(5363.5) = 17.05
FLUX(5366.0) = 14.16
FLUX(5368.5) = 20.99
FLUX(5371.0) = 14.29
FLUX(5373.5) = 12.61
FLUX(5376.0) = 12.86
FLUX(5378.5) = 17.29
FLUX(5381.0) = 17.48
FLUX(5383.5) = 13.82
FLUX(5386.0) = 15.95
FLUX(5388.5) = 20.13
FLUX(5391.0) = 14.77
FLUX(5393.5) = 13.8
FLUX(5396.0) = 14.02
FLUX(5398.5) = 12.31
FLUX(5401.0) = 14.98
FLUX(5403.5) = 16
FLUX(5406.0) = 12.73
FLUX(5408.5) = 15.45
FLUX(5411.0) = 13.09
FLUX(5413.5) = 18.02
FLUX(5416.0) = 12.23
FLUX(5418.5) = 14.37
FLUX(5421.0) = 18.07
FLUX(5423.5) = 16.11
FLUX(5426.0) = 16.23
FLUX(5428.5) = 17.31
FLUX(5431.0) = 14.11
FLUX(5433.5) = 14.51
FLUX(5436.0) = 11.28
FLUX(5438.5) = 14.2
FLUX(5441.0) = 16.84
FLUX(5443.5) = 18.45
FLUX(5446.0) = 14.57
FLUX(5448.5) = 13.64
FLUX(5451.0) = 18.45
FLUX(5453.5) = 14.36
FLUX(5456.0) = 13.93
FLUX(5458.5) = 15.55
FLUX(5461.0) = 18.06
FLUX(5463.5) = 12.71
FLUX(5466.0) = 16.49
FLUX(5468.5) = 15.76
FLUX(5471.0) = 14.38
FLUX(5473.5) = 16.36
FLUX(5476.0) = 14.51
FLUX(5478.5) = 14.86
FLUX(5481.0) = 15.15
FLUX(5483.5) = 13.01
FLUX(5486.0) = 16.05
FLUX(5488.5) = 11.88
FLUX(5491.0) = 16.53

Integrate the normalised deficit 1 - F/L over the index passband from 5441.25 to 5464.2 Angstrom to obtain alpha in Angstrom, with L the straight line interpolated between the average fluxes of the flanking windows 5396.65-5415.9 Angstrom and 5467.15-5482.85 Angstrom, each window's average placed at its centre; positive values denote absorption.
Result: -1.2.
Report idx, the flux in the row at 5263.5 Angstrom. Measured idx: 14.62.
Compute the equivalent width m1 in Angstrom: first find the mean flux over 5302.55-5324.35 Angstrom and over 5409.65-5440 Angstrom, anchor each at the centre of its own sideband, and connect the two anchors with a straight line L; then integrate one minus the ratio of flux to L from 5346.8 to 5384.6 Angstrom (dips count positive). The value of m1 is 0.97 Angstrom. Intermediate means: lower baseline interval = 16.4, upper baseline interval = 15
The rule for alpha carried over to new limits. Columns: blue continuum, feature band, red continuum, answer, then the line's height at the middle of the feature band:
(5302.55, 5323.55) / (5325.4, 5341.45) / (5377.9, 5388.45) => 2.16 Angstrom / 16.4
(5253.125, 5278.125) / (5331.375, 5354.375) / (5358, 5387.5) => 0.16 Angstrom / 15.1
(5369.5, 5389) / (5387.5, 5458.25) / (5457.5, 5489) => 0.62 Angstrom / 15.3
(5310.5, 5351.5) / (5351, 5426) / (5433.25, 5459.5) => -0.30 Angstrom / 15.2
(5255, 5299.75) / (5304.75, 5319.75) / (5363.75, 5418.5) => -2.32 Angstrom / 14.6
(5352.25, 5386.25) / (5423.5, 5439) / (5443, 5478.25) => 0.67 Angstrom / 15.4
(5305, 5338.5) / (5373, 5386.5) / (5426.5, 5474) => 0.34 Angstrom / 15.5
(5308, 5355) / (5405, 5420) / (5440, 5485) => 0.92 Angstrom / 15.3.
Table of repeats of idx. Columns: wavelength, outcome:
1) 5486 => 16.05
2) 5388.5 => 20.13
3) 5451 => 18.45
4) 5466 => 16.49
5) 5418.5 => 14.37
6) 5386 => 15.95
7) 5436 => 11.28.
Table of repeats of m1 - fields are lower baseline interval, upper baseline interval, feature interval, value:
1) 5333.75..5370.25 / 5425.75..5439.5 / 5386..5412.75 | 0.06 Angstrom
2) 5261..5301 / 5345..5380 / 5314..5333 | -0.15 Angstrom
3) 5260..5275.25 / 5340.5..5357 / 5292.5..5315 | -3.30 Angstrom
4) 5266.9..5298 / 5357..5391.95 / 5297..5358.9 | 0.58 Angstrom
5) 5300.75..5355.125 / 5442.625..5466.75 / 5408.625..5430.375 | -0.23 Angstrom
